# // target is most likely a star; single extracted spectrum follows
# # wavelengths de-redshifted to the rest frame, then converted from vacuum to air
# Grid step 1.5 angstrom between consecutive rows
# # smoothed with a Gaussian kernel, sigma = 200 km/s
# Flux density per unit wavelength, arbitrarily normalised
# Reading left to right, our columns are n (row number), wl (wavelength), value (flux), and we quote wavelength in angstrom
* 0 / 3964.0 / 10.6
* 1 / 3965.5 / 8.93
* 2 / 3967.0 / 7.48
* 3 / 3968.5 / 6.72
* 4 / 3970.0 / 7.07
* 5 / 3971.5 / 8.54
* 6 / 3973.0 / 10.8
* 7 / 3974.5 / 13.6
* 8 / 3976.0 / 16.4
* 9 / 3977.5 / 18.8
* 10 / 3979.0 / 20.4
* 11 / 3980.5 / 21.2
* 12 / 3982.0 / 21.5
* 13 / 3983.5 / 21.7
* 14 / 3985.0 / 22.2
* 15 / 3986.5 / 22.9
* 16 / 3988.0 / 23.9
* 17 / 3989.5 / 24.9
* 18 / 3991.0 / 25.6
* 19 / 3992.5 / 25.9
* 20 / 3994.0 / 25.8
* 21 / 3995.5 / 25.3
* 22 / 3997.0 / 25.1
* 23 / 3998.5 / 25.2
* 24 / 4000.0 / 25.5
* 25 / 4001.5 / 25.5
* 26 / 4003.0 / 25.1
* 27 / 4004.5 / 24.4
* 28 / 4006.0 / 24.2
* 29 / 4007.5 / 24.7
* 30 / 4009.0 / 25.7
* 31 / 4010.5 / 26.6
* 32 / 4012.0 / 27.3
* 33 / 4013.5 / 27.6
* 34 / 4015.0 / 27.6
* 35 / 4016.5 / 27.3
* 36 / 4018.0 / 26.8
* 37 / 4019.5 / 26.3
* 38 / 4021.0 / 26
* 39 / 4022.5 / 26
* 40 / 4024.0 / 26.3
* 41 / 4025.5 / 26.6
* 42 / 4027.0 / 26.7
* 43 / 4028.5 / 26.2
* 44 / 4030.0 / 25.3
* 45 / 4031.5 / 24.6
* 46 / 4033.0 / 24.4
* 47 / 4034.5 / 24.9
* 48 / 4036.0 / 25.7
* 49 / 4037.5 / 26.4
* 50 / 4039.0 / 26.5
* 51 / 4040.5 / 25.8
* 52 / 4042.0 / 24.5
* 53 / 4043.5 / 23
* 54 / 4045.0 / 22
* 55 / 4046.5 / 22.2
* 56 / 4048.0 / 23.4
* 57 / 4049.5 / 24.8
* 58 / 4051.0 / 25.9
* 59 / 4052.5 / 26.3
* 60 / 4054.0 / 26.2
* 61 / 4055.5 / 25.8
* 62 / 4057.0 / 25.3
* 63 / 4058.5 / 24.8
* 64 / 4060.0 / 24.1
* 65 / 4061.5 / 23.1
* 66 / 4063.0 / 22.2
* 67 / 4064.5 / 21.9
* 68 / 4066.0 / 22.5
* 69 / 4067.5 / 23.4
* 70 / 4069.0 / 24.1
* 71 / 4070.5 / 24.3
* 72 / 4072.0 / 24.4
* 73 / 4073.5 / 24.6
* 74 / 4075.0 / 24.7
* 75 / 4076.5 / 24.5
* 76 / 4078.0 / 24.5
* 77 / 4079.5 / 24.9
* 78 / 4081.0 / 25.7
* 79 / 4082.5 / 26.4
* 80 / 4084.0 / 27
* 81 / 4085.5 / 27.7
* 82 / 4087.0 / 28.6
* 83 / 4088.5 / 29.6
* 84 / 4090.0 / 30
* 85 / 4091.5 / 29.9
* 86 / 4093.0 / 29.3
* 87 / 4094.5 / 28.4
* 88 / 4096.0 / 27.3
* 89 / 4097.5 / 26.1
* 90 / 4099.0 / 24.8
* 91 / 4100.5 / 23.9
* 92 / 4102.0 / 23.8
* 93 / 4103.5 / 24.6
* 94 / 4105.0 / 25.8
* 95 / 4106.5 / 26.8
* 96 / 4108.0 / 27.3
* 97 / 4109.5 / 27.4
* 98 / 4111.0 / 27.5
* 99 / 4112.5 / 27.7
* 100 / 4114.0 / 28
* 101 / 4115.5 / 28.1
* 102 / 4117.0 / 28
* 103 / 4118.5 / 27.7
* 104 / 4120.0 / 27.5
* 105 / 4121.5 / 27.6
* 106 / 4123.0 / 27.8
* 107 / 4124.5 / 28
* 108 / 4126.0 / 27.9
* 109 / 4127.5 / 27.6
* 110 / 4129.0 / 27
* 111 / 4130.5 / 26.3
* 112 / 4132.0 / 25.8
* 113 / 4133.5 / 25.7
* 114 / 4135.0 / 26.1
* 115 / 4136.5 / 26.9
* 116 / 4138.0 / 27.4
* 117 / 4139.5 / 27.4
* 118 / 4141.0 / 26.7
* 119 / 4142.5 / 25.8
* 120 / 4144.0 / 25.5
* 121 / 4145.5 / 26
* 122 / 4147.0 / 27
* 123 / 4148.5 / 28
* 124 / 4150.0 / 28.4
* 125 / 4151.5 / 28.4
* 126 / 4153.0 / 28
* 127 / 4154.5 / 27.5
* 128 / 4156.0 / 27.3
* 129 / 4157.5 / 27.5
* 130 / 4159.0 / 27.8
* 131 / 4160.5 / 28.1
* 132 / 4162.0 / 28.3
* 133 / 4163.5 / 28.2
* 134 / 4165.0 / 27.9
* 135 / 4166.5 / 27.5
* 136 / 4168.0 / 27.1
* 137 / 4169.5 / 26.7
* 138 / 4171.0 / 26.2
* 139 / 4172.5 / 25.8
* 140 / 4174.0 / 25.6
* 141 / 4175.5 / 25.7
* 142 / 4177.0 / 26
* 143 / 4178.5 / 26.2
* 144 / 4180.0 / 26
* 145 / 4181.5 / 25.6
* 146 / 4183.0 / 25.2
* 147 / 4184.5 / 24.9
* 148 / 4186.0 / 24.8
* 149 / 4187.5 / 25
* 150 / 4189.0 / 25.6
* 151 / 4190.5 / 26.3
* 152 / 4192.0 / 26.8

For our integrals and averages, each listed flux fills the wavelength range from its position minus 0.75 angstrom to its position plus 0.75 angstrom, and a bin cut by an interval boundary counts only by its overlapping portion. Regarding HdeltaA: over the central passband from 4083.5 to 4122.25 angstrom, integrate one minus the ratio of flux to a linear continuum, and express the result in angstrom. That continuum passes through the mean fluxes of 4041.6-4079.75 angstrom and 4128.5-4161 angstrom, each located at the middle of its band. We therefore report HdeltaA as -2.7 angstrom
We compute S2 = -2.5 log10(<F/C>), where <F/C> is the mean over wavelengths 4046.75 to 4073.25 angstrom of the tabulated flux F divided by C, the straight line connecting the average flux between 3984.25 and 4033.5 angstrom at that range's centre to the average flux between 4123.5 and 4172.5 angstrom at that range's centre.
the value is 0.08 mag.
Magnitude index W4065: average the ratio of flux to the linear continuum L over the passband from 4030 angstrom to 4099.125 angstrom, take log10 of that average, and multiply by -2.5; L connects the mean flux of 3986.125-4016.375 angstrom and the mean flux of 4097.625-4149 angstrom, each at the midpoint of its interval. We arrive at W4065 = 0.03 mag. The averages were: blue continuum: 25.5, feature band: 25.4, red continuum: 26.7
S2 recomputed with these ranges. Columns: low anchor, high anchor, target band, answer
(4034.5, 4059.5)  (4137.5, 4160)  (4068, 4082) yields 0.04 mag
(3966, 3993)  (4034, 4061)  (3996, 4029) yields -0.23 mag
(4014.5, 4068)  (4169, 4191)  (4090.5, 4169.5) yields -0.07 mag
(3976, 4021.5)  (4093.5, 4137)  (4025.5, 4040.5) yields -0.02 mag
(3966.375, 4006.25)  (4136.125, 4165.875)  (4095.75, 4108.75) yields -0.01 mag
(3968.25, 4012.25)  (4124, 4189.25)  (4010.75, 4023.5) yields -0.20 mag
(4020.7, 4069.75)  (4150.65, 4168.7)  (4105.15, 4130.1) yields -0.04 mag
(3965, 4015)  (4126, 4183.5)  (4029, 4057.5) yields -0.09 mag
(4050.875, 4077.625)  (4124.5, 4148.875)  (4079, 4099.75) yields -0.10 mag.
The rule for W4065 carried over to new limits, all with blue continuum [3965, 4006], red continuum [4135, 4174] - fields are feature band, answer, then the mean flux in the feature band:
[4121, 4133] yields -0.050 mag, 27.2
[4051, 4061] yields -0.113 mag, 25.4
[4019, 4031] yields -0.211 mag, 26.1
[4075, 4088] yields -0.092 mag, 26.1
